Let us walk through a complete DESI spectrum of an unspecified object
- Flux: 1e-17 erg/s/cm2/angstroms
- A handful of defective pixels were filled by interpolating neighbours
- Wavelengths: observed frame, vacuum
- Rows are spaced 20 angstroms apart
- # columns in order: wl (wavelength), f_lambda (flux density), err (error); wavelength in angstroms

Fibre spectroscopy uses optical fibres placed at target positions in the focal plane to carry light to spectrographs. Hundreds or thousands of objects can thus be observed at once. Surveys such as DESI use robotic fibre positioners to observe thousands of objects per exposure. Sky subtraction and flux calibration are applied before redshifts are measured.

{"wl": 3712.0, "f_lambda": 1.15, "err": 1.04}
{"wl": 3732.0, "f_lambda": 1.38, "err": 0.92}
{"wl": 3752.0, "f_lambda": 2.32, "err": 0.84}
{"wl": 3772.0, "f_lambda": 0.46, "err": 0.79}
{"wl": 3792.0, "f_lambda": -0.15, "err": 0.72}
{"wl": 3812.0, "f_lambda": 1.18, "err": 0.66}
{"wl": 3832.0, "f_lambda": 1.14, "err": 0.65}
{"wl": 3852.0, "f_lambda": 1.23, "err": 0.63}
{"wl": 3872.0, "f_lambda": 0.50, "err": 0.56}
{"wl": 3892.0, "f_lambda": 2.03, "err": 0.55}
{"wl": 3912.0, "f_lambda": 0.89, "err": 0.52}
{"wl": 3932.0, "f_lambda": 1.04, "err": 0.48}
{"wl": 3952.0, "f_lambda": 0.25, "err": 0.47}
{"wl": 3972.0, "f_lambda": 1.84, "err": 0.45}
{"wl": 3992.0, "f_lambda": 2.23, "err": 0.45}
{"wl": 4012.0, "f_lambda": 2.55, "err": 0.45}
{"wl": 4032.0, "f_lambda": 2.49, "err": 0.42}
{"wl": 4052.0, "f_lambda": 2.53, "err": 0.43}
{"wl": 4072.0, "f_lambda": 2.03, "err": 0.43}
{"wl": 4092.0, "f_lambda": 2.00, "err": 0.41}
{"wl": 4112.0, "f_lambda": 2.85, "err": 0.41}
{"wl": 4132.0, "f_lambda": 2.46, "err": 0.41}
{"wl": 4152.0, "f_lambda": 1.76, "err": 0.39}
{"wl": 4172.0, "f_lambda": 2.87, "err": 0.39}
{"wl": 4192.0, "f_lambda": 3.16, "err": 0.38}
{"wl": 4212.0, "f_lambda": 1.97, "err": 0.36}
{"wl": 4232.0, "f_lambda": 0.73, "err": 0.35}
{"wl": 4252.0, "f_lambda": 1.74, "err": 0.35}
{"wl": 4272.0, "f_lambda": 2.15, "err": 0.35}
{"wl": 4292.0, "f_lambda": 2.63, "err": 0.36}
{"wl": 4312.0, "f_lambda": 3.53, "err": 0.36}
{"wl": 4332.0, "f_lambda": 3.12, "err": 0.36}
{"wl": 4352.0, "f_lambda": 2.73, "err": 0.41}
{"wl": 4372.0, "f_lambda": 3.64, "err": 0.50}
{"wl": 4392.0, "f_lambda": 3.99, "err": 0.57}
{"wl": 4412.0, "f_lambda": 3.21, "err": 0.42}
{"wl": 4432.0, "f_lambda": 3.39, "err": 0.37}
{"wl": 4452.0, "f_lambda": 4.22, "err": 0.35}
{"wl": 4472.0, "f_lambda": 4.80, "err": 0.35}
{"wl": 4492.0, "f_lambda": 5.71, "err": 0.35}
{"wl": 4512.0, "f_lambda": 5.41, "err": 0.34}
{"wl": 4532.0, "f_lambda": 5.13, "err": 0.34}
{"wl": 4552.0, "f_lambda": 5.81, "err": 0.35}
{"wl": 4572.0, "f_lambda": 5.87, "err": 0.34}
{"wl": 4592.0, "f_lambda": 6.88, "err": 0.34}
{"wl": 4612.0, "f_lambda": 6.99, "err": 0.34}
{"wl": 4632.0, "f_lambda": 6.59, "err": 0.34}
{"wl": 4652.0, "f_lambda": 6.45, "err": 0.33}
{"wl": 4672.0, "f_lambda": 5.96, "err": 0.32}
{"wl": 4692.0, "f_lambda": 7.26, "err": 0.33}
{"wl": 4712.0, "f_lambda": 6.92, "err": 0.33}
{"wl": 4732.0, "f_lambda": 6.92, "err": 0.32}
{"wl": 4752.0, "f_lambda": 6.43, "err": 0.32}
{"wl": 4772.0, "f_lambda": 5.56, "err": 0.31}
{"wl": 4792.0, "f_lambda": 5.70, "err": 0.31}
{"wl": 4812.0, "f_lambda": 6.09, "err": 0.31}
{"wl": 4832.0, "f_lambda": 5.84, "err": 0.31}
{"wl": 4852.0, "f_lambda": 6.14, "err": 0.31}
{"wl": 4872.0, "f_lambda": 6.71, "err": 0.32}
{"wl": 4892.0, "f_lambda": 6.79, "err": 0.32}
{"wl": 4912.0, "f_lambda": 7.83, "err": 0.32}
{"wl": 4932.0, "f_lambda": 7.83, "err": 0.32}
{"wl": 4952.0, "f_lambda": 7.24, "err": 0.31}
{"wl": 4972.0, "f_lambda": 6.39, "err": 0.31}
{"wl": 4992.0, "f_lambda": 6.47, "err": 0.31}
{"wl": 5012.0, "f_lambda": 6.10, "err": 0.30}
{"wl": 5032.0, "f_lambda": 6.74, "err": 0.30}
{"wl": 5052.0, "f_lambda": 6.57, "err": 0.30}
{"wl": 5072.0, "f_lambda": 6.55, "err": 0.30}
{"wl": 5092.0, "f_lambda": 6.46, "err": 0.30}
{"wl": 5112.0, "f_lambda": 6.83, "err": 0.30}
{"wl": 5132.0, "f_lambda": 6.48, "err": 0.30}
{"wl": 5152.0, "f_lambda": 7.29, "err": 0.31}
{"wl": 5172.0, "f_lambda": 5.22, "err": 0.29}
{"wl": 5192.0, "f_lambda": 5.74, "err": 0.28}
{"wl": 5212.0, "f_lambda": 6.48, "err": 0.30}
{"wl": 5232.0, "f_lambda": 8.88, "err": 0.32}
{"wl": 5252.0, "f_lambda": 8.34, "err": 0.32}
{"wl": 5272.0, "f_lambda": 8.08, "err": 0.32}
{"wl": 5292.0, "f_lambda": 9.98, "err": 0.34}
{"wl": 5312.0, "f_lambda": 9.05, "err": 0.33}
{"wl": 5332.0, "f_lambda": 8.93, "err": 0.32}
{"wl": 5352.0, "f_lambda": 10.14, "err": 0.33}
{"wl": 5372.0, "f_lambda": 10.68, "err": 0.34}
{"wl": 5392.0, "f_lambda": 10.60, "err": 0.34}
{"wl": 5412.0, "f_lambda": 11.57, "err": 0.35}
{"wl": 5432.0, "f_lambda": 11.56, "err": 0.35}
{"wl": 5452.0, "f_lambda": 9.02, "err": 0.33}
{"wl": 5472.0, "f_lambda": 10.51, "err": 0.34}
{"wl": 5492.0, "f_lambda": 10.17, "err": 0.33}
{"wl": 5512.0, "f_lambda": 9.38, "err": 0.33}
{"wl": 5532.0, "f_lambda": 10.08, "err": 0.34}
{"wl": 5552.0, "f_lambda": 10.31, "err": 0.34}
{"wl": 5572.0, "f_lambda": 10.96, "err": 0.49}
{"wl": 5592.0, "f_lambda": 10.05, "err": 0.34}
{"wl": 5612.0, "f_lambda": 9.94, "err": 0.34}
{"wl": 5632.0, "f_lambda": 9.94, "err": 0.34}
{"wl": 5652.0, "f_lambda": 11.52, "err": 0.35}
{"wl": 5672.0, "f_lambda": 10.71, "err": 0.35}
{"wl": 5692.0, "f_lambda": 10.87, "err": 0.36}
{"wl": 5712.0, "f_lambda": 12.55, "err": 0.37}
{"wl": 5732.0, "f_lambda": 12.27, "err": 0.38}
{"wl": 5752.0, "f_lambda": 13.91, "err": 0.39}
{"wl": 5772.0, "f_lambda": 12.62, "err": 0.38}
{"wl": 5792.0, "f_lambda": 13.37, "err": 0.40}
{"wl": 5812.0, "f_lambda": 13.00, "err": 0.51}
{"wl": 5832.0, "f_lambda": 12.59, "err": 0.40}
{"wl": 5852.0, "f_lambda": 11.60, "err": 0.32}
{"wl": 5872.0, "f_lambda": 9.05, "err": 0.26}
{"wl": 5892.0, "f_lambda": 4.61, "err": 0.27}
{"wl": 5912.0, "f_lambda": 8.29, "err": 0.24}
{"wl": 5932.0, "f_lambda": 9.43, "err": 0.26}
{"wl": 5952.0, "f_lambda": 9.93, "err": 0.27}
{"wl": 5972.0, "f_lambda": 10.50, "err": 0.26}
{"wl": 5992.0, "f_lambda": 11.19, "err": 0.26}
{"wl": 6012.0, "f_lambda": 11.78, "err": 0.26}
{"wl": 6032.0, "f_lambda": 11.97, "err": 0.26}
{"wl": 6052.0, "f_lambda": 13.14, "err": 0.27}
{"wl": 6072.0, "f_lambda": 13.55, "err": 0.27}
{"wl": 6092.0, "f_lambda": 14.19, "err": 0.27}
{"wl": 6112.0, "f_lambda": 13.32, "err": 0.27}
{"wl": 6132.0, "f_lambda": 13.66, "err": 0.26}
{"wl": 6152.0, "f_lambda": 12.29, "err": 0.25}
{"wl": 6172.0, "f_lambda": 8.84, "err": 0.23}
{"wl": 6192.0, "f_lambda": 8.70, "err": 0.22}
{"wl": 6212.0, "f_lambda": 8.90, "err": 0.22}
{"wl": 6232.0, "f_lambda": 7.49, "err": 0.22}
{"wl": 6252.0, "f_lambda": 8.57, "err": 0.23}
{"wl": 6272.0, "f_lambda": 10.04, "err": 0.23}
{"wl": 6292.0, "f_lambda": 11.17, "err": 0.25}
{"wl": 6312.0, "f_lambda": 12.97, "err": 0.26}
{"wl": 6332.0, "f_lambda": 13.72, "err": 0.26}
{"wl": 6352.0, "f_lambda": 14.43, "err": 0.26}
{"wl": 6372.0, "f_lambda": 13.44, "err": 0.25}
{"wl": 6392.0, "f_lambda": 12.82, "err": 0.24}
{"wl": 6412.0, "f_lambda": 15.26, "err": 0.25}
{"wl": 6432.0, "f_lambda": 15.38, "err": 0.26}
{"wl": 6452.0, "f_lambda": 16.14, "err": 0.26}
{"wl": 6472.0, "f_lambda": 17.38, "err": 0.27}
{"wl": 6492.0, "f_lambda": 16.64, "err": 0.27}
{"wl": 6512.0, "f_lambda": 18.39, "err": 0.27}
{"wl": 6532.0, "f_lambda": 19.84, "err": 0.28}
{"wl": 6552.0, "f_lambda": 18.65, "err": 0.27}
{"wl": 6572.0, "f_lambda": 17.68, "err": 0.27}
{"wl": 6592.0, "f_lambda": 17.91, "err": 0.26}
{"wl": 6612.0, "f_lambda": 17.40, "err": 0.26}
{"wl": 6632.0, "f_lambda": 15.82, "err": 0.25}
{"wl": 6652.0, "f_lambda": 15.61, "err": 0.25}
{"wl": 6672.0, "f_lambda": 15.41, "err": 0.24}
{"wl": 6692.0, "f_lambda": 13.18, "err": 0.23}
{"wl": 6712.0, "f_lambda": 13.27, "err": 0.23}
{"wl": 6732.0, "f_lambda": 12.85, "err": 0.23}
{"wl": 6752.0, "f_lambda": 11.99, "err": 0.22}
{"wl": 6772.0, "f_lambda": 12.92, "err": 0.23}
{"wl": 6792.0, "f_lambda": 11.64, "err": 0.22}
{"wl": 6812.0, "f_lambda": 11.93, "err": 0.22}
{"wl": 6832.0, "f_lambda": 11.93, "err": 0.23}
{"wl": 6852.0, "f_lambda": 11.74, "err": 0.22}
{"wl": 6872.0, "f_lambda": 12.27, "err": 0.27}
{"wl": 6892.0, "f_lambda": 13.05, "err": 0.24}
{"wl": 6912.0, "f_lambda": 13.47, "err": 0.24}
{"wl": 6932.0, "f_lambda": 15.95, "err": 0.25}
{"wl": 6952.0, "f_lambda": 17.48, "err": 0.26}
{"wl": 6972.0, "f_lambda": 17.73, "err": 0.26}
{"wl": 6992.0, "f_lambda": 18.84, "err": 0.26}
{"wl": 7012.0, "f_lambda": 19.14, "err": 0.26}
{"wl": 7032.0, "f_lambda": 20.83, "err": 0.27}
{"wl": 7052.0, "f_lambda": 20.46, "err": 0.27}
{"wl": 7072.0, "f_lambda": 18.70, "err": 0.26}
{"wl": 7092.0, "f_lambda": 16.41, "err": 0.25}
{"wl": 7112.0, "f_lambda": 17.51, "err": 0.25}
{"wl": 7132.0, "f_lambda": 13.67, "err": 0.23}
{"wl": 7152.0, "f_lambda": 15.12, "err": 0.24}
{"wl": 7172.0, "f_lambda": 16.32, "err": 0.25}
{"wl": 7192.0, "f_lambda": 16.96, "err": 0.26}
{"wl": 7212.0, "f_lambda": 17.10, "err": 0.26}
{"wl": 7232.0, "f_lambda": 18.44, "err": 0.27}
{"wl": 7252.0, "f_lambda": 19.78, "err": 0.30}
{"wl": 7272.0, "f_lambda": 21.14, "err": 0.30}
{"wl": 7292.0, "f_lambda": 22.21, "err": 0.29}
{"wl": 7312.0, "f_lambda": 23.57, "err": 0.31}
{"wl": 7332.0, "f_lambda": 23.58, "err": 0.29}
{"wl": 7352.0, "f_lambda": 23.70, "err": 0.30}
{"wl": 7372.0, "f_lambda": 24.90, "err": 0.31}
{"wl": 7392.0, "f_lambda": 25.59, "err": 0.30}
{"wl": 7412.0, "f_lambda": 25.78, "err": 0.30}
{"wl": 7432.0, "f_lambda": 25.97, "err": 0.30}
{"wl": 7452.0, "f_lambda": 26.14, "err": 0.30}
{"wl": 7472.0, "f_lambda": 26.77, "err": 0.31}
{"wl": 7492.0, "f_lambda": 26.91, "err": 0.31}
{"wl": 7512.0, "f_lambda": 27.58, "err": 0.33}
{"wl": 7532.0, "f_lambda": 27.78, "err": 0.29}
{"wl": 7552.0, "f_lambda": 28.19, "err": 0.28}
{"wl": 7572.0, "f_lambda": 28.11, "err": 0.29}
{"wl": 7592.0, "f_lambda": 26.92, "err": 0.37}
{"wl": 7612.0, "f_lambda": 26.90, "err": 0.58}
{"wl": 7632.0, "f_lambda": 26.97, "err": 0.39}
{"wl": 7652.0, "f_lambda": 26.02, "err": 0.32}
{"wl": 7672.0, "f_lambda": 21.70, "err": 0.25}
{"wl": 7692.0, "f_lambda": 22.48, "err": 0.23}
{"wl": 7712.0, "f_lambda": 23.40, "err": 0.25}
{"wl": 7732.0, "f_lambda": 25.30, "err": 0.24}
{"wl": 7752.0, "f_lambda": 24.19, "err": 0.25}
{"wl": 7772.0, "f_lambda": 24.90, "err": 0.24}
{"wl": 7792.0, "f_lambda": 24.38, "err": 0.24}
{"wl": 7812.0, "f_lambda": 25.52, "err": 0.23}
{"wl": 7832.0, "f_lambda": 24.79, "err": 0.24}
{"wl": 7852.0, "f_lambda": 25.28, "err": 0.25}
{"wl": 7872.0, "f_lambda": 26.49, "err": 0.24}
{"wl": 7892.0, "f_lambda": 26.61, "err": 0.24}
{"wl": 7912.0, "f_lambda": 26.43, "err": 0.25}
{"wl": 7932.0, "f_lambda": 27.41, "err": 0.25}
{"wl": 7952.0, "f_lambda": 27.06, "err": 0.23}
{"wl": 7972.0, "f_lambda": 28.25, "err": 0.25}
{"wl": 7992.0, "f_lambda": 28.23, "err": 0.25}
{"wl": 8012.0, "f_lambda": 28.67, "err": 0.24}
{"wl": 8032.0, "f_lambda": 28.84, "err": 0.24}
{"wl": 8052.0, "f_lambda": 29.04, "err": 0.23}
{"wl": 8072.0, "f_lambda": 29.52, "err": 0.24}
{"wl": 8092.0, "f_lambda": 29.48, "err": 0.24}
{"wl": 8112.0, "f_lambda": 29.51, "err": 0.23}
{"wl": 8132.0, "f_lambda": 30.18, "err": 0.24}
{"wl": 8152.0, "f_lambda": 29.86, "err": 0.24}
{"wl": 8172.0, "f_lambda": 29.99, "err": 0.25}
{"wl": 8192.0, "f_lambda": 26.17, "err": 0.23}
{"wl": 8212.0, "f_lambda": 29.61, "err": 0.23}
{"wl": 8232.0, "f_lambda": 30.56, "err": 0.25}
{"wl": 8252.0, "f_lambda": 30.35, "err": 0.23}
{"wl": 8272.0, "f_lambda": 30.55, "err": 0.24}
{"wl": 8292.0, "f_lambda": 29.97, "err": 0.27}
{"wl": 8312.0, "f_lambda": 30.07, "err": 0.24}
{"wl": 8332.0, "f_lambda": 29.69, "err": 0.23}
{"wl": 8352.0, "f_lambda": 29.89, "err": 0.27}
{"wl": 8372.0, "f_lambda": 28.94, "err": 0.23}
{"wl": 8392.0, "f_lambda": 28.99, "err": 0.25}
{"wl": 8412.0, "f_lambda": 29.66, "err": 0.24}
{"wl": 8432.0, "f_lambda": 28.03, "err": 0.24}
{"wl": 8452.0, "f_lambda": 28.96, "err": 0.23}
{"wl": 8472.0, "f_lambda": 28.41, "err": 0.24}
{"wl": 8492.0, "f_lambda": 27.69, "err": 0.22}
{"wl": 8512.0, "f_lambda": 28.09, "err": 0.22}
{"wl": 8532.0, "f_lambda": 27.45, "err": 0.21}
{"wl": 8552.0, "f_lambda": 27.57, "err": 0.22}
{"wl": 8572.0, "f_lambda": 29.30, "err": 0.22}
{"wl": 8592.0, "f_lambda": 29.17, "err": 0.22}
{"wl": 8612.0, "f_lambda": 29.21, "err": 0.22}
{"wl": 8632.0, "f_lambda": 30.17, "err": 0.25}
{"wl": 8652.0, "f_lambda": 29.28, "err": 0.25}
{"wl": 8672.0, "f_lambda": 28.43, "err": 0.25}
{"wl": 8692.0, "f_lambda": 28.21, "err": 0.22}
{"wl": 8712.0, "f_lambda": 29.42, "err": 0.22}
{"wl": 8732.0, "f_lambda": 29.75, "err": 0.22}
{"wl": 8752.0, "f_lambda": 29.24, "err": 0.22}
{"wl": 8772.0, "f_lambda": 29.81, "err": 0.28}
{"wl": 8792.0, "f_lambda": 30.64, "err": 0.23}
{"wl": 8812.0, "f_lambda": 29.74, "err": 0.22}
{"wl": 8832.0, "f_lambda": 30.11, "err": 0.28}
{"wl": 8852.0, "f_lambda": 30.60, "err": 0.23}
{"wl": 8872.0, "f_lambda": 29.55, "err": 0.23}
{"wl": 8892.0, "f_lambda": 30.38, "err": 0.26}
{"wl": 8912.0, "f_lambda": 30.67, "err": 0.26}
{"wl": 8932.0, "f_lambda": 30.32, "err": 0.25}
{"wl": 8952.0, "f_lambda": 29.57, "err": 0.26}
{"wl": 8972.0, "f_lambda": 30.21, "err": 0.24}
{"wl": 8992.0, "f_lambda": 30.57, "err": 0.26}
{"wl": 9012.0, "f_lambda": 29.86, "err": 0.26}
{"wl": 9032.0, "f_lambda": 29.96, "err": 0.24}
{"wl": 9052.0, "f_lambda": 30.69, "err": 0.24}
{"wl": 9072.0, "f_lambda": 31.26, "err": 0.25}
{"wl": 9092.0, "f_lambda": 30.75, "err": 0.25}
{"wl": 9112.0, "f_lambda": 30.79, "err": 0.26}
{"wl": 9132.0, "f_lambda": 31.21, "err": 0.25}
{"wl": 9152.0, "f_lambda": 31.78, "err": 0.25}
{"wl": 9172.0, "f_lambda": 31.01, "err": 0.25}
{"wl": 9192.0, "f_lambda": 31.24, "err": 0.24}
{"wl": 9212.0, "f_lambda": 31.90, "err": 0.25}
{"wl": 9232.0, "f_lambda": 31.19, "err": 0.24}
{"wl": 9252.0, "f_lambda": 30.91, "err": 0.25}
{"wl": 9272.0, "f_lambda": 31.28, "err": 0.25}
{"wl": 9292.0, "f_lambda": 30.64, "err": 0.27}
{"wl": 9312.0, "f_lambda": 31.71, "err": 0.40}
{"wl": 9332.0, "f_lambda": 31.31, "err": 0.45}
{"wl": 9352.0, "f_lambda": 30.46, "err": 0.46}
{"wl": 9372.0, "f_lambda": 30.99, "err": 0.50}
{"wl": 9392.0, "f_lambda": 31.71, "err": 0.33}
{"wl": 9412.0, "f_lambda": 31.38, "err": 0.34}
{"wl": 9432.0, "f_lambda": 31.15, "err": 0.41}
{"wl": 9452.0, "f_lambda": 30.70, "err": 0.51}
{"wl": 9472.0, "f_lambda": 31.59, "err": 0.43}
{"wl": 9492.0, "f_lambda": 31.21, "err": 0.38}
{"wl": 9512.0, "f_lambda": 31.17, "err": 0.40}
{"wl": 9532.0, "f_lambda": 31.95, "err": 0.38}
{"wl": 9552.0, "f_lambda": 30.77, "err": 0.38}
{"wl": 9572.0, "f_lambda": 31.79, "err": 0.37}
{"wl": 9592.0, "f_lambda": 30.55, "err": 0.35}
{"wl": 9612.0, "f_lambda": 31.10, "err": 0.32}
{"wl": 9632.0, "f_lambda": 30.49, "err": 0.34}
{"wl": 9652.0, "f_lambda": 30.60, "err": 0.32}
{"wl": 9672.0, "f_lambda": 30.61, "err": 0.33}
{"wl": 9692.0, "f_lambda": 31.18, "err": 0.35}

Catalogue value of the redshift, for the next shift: 0.00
